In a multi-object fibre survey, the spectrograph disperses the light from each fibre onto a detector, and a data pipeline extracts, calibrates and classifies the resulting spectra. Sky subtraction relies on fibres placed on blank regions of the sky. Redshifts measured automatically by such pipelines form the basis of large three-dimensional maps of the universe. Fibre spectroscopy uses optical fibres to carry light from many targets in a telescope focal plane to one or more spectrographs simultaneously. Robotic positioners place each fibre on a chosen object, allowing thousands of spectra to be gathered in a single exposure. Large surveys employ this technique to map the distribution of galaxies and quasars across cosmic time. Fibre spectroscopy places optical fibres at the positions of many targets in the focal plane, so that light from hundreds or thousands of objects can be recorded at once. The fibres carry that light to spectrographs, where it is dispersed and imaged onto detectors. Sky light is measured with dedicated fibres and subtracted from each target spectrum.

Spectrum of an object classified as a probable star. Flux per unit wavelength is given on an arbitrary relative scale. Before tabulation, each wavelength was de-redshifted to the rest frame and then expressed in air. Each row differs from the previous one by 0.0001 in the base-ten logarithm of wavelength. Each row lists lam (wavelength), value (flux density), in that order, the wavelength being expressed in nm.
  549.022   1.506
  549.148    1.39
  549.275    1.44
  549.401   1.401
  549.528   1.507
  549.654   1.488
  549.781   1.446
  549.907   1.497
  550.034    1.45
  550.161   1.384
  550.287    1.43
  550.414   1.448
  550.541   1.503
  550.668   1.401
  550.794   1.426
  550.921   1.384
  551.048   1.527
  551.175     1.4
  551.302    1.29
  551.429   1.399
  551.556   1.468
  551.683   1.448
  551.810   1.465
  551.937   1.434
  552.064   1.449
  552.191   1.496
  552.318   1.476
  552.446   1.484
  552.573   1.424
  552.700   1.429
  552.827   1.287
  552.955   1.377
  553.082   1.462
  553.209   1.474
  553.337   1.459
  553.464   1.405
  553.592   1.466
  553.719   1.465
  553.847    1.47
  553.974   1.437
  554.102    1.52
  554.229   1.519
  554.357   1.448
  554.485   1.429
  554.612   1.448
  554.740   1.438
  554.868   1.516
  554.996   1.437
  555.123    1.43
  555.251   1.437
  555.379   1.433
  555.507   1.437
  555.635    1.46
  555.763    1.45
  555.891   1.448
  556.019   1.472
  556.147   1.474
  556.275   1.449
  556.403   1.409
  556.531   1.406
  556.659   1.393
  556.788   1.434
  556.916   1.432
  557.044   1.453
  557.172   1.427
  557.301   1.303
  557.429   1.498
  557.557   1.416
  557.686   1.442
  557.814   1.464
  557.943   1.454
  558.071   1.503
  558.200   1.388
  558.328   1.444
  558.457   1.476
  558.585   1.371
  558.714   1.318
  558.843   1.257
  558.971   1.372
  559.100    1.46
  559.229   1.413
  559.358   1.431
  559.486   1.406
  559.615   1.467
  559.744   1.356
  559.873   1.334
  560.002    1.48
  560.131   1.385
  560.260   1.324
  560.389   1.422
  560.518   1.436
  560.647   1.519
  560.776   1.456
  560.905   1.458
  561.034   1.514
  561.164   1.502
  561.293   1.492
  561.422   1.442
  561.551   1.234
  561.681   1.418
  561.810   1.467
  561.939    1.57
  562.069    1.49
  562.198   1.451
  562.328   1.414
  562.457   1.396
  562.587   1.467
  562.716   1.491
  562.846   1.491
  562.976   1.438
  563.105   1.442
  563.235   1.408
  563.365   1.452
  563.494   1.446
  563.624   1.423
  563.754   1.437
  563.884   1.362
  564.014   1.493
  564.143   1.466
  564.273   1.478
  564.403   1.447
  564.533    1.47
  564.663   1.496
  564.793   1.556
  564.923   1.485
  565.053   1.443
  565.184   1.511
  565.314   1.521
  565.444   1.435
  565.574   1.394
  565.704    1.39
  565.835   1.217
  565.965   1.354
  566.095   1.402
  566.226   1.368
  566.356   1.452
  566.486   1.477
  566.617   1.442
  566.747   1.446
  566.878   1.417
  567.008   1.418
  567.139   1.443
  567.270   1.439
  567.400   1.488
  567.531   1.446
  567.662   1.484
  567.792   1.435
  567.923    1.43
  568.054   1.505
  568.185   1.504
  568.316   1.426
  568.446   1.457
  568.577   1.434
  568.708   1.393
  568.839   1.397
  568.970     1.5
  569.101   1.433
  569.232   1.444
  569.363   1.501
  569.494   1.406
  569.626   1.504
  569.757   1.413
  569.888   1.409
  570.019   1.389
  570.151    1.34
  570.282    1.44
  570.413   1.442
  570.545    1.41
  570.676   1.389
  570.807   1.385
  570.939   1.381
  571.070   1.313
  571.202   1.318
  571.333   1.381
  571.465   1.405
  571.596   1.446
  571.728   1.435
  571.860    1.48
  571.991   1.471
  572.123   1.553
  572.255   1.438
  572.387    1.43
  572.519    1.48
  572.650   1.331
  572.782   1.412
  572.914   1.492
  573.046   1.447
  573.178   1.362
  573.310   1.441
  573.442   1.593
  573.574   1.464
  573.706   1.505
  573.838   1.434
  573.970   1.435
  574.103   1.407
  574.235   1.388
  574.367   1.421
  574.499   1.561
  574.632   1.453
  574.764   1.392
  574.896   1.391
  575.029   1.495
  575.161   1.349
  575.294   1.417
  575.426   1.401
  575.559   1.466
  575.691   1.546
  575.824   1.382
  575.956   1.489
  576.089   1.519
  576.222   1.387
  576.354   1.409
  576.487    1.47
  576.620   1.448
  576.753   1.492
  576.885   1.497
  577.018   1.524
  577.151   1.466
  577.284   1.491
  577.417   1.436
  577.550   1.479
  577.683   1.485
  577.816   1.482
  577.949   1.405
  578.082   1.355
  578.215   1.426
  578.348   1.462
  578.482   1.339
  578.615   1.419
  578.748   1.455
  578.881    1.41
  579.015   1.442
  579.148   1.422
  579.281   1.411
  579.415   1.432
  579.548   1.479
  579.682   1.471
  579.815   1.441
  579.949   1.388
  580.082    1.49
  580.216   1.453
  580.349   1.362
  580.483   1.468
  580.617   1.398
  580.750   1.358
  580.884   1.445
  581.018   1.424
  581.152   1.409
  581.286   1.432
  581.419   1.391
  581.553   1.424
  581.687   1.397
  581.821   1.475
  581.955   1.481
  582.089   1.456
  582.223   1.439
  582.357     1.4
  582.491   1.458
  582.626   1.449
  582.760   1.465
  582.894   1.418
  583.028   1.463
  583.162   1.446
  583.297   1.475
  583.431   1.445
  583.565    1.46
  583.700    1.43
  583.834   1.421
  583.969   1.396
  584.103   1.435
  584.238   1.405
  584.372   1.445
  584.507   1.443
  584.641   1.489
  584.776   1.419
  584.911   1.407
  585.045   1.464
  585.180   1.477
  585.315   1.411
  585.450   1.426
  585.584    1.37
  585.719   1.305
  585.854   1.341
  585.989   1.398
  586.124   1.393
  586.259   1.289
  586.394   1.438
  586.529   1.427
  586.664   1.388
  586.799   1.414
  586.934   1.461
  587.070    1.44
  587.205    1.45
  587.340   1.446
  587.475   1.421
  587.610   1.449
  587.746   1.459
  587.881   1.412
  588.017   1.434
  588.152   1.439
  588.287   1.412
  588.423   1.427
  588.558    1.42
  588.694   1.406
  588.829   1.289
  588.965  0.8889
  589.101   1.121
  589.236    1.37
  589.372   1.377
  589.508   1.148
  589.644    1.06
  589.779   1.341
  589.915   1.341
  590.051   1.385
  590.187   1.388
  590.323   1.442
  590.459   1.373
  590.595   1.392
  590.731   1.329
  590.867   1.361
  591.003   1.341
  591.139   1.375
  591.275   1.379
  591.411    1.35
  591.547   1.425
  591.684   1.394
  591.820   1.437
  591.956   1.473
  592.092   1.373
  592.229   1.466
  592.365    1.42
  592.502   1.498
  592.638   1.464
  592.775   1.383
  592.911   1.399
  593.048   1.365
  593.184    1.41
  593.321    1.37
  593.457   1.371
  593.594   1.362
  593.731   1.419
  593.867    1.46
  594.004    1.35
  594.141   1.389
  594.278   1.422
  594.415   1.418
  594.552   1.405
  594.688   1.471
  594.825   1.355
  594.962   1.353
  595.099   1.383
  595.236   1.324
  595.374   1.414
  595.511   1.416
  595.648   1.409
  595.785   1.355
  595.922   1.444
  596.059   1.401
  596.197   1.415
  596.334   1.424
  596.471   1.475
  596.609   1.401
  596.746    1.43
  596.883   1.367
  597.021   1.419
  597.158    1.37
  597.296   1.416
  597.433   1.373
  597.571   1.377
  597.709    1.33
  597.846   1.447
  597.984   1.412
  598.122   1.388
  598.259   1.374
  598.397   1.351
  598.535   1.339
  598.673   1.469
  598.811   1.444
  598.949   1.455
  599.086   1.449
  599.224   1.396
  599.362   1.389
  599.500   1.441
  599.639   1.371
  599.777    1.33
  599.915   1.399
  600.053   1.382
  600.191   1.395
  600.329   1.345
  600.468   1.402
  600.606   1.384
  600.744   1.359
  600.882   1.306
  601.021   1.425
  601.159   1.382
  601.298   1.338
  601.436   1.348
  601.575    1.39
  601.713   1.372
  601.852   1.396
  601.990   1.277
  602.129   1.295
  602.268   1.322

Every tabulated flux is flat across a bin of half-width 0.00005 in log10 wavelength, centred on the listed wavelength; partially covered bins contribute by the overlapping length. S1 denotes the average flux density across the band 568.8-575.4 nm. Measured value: 1.43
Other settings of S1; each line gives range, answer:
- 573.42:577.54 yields 1.45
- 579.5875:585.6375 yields 1.43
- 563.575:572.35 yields 1.43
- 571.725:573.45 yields 1.45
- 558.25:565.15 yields 1.44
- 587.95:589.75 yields 1.29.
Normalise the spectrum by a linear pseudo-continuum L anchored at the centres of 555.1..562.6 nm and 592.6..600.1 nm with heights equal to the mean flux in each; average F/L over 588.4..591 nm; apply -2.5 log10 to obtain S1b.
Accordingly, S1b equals 0.08 mag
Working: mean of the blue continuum 1.43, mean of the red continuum 1.4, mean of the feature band 1.31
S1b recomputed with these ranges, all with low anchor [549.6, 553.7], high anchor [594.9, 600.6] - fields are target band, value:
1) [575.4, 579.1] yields -0.027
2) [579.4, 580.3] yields -0.029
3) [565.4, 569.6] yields -0.006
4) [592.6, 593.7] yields 0.009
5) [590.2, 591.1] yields 0.023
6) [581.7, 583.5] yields -0.030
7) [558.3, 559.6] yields 0.026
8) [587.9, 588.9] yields 0.002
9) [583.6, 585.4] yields -0.020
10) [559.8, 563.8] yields -0.010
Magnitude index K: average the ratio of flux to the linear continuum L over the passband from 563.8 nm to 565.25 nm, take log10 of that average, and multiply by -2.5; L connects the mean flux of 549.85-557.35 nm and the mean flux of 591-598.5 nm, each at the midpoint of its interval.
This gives -0.03 mag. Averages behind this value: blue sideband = 1.44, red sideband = 1.4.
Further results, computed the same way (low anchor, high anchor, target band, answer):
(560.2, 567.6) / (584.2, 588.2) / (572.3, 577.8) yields -0.02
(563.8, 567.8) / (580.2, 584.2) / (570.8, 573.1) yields 0.01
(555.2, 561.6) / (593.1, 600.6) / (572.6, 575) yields -0.02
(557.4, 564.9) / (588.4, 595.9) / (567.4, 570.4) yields -0.02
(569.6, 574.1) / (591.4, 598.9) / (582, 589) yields 0.00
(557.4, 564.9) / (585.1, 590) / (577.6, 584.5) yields -0.04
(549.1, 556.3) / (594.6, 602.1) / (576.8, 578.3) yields -0.03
